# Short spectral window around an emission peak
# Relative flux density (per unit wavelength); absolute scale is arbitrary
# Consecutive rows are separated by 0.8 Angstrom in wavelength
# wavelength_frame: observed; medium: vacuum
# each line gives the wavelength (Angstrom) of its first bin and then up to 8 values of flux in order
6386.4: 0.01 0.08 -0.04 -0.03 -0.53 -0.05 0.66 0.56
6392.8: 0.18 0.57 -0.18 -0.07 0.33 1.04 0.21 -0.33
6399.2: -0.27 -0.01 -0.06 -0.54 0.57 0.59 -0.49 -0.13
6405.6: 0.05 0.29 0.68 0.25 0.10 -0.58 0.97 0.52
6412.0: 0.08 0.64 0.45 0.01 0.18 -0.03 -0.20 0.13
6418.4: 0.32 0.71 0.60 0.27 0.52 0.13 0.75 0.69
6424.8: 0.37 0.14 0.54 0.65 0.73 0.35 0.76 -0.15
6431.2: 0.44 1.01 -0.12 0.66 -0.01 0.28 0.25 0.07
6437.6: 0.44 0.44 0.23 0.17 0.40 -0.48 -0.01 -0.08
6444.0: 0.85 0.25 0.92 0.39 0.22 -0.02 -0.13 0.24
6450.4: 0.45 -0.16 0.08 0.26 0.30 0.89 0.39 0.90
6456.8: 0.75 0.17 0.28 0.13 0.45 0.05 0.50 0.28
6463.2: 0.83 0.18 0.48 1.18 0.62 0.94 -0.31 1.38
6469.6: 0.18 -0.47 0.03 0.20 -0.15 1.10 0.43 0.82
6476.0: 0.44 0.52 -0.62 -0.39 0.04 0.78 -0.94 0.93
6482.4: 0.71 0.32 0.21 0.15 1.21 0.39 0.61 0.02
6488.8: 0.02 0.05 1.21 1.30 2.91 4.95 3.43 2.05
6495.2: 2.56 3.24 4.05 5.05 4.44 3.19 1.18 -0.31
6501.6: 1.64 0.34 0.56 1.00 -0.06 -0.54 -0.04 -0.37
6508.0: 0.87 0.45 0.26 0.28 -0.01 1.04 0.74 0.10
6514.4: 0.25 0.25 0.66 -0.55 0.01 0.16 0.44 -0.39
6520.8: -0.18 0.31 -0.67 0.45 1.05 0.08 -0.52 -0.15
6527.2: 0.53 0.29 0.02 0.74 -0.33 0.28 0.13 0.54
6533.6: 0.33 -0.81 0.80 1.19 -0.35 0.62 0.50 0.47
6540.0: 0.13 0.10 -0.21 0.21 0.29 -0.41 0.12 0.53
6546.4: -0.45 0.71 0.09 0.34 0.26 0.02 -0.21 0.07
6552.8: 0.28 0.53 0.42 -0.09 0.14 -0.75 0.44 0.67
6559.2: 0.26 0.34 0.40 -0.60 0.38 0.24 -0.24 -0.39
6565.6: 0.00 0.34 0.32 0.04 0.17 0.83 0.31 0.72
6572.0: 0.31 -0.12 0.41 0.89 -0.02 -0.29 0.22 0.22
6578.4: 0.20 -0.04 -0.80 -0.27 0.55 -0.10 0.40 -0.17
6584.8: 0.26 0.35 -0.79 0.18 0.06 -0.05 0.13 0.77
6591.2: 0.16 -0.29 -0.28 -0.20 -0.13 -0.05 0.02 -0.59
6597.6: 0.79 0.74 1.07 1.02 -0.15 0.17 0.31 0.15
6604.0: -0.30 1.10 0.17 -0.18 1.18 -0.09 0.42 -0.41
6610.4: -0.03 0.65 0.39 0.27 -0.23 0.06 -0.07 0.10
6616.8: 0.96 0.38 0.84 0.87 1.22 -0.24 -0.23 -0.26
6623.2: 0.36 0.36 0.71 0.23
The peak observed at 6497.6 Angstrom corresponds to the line [O II]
